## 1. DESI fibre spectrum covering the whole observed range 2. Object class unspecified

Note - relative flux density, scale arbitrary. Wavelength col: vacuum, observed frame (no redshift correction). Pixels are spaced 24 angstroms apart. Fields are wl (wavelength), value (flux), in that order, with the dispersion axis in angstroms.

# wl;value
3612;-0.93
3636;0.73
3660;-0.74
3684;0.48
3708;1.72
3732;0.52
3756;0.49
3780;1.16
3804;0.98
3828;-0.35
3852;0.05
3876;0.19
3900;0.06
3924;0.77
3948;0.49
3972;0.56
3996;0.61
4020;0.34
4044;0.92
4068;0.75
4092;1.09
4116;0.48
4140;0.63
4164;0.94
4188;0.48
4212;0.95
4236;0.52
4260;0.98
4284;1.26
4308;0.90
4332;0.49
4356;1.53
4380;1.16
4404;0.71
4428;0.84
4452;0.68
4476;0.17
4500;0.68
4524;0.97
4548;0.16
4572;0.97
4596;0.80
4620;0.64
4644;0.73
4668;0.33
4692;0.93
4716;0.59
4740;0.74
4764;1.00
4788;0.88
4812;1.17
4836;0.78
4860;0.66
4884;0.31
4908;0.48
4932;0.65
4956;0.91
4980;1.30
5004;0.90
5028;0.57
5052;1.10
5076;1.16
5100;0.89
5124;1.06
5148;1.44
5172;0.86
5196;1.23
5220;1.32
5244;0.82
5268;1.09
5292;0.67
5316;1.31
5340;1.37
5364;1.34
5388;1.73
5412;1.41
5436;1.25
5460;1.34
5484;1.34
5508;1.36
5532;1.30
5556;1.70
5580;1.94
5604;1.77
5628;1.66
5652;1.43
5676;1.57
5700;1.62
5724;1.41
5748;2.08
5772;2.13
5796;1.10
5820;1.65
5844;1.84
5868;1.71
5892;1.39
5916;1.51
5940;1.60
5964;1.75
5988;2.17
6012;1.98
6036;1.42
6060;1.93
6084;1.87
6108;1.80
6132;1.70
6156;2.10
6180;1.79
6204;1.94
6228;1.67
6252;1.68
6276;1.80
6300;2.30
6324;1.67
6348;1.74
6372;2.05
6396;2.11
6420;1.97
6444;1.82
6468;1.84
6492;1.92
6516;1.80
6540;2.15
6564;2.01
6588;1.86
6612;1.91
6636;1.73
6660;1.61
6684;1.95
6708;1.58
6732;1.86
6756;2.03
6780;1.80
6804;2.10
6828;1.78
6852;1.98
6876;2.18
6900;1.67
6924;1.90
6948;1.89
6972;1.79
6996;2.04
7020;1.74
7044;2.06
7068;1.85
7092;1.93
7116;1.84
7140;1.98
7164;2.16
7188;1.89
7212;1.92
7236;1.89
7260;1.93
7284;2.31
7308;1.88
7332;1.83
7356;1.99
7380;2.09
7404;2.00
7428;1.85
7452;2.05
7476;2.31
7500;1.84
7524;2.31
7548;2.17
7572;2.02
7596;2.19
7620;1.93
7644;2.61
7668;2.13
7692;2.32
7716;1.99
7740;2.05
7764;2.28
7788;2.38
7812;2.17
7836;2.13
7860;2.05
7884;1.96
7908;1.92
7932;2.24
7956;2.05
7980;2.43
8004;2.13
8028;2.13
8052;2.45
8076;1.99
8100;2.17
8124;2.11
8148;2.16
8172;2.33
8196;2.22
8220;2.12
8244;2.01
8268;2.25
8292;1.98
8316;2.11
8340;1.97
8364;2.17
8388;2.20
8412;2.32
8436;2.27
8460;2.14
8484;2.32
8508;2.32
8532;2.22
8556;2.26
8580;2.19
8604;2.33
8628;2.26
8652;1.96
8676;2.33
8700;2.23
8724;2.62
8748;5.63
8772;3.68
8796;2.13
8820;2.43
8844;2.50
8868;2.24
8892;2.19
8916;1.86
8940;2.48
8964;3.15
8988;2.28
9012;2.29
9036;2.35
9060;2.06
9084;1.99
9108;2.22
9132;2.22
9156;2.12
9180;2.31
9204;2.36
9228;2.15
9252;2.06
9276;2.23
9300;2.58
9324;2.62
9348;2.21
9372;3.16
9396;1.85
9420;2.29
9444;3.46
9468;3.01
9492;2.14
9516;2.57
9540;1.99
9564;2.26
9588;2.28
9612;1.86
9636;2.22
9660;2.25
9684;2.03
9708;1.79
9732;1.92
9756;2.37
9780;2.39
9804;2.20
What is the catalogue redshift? 0.333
